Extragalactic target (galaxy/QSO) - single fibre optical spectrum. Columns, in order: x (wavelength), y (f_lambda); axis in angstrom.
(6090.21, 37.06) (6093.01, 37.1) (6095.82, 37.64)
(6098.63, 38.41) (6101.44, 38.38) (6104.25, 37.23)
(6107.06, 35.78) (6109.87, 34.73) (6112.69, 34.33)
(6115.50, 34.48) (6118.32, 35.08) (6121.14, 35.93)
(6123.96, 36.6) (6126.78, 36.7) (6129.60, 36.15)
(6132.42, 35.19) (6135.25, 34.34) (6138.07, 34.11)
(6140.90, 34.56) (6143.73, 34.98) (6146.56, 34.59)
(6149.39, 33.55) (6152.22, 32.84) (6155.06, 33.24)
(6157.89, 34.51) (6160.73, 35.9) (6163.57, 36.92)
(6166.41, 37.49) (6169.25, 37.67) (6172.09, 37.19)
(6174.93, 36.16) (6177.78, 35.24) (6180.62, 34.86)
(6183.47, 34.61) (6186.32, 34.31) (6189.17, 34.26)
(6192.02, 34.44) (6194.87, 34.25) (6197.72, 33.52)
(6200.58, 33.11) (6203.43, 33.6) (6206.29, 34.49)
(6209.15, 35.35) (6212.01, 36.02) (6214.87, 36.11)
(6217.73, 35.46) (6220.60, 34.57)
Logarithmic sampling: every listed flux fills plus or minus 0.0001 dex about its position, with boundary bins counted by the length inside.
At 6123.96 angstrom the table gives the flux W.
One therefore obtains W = 36.6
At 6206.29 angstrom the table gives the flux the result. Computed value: 34.49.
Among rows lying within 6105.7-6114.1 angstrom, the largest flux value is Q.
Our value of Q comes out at 35.78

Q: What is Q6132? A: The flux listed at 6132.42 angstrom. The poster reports 35.19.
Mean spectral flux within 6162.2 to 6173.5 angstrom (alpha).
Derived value 37.3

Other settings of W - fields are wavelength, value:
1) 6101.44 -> 38.38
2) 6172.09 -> 37.19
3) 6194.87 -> 34.25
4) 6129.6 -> 36.15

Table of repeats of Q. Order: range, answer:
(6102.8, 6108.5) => 37.23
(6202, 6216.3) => 36.11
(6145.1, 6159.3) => 34.59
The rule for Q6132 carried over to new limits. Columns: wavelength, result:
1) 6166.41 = 37.49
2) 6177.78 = 35.24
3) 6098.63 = 38.41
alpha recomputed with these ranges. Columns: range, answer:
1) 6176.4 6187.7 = 34.8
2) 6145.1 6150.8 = 34.1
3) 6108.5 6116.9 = 34.5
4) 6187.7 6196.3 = 34.3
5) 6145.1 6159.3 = 33.8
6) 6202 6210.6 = 34.5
